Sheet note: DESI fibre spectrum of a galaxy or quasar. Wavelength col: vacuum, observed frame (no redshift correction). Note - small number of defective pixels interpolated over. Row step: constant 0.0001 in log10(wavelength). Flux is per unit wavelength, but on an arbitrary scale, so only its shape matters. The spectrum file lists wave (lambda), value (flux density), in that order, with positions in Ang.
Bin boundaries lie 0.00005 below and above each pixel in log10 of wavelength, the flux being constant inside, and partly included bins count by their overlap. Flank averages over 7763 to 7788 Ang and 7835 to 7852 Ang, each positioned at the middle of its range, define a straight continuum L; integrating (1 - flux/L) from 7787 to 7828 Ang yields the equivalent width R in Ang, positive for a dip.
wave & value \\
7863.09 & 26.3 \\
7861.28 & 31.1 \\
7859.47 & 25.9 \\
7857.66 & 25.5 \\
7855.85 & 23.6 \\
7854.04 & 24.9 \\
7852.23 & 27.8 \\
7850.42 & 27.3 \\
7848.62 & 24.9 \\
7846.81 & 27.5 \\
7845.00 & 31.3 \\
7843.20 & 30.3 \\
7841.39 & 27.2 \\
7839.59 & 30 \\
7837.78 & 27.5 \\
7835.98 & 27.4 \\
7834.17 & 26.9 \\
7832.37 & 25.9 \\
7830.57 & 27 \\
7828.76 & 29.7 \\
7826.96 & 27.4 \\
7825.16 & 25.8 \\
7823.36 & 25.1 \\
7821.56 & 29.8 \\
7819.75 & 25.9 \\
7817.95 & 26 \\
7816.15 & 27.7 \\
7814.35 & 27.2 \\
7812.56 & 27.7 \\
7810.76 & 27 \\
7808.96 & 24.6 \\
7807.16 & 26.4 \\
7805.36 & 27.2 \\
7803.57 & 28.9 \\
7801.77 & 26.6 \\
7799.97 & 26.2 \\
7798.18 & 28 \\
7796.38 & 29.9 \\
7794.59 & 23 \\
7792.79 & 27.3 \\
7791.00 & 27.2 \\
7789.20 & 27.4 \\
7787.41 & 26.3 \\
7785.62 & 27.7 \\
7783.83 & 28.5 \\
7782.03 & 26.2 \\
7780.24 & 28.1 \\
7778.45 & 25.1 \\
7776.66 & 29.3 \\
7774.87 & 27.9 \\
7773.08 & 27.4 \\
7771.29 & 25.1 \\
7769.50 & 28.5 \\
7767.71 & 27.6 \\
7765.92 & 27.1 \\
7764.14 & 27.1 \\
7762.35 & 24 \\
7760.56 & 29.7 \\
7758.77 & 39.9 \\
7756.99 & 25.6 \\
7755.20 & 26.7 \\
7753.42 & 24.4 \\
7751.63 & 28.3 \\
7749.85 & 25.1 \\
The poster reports 1.1 Ang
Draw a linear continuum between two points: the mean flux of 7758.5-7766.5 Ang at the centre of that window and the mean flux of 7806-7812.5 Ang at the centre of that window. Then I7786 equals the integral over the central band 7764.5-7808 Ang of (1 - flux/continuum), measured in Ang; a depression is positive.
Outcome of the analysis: 0.48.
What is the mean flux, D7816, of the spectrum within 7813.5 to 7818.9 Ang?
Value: 27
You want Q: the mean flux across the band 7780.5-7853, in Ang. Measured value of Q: 27.3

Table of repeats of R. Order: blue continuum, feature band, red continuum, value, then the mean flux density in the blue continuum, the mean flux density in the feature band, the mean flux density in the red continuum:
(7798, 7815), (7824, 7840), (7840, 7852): 0.19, 26.9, 27.4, 28.2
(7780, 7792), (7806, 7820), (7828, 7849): 0.54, 27.3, 26.6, 28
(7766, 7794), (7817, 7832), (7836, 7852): 0.46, 27.2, 27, 28.2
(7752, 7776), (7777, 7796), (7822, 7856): 0.56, 27.8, 26.8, 27.4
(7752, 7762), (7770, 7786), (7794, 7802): 0.35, 28.9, 27.3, 26.9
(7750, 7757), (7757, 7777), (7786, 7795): -1.55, 26.2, 28.4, 26.5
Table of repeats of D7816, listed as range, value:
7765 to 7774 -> 27.2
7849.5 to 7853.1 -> 27.6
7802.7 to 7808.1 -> 27.5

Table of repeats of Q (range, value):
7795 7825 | 27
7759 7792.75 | 27.5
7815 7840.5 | 27.3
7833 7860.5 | 27.2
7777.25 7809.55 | 27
